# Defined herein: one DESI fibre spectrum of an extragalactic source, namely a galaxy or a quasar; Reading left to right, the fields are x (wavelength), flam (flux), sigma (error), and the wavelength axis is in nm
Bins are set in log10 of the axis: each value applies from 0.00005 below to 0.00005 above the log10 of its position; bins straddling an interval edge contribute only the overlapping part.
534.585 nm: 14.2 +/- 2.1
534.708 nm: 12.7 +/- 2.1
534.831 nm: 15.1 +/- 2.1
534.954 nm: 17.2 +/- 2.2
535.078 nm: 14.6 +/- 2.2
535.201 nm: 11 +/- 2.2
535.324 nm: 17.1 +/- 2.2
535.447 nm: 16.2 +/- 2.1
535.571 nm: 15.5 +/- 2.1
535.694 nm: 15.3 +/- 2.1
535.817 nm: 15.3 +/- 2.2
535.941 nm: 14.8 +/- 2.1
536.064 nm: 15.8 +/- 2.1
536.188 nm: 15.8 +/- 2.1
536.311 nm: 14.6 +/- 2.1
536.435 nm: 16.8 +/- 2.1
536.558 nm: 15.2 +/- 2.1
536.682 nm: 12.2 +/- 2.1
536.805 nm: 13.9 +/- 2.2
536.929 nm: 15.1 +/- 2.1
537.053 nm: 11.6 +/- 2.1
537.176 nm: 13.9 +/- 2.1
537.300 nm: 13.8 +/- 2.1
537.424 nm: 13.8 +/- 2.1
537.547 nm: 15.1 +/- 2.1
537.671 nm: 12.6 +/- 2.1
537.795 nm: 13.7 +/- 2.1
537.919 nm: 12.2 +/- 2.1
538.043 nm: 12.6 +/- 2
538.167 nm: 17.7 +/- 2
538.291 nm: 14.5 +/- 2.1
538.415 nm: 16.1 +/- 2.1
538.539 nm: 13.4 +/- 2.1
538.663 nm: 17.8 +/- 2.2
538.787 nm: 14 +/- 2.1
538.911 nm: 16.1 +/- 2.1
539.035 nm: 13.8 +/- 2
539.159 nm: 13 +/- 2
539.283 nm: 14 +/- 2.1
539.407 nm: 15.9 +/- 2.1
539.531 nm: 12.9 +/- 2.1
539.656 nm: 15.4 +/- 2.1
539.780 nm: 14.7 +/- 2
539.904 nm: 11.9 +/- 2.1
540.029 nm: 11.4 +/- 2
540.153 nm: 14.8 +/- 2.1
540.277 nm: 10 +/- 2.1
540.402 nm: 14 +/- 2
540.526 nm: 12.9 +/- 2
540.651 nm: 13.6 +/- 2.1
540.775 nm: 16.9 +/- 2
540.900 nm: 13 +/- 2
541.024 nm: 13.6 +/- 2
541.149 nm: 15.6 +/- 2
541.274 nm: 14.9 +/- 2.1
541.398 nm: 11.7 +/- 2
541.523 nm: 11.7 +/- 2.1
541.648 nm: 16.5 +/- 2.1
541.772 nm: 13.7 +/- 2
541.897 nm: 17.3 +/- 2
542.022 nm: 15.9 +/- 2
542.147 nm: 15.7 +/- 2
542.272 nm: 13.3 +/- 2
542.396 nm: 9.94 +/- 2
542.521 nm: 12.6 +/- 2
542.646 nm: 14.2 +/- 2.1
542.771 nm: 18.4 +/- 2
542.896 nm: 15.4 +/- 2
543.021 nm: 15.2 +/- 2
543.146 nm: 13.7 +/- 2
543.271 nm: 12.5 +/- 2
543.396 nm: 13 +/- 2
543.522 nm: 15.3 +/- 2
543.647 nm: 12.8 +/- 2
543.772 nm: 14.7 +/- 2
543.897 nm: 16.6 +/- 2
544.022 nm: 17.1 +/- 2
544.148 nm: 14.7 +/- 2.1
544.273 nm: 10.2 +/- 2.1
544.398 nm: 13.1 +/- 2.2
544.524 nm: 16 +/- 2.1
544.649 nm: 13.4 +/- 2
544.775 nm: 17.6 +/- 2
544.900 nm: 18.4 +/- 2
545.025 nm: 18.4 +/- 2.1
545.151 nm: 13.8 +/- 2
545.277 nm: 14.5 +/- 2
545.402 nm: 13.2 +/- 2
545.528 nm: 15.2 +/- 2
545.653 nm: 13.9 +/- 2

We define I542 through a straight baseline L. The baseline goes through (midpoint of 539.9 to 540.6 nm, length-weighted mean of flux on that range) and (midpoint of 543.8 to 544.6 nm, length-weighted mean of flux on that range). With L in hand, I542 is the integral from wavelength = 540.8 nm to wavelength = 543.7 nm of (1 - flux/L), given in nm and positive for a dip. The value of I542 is -0.135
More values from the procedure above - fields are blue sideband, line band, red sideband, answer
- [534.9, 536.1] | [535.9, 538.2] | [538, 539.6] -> 0.124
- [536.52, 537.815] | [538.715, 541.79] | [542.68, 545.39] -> 0.086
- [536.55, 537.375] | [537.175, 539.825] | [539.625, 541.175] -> -0.164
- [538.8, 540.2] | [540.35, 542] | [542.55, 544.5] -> -0.014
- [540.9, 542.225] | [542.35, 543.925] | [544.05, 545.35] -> 0.068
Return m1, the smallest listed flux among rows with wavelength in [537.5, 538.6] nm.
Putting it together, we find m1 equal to 12.2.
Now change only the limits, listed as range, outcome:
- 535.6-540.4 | 10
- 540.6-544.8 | 9.94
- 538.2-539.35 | 13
